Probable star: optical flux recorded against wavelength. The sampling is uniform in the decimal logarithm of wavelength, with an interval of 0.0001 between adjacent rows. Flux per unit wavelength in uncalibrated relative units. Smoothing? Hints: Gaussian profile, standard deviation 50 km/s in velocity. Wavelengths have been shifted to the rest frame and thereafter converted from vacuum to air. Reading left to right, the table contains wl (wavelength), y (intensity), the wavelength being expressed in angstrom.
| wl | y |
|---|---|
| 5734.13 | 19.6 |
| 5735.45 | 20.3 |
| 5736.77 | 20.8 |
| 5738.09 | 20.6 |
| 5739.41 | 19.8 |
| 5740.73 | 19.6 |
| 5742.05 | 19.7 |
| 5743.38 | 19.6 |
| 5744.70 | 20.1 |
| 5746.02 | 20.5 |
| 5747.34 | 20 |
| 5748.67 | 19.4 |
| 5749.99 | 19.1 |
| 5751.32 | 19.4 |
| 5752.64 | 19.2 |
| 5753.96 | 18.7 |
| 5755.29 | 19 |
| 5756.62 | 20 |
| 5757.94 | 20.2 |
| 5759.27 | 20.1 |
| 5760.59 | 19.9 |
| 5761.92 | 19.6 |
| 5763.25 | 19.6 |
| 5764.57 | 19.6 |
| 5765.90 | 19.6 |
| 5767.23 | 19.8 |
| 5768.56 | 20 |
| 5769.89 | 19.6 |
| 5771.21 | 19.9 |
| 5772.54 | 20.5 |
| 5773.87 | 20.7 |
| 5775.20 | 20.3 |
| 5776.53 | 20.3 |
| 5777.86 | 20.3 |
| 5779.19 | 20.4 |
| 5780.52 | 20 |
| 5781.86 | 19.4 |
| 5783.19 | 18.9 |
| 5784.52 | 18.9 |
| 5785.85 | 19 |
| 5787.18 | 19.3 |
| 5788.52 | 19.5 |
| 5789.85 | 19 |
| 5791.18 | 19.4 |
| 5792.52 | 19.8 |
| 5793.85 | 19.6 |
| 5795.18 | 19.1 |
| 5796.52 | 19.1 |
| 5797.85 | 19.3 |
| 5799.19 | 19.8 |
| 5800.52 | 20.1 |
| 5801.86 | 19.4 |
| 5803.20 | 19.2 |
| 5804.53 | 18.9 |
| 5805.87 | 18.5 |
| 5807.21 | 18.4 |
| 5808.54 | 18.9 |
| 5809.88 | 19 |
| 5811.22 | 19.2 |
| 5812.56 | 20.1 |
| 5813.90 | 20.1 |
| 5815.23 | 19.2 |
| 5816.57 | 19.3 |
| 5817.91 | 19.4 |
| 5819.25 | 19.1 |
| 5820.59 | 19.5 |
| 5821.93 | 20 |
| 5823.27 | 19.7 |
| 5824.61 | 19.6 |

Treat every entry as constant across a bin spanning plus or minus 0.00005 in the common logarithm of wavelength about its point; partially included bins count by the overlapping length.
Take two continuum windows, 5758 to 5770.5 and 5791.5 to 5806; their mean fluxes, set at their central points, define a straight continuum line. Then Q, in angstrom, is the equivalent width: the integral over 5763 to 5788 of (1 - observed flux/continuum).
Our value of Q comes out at -0.2 angstrom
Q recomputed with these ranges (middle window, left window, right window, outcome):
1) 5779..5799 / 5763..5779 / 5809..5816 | 0.4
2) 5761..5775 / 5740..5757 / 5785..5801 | -0.3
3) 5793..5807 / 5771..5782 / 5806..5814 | 0.1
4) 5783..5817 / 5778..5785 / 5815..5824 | 0.4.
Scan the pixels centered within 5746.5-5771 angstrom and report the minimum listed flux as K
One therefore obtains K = 18.7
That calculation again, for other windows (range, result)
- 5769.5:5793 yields 18.9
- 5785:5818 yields 18.4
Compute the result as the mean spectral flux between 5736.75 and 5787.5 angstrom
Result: 19.8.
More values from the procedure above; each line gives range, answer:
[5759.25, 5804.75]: 19.7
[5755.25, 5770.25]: 19.8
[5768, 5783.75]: 20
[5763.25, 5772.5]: 19.8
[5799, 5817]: 19.3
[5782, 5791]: 19.1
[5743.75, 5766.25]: 19.7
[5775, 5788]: 19.6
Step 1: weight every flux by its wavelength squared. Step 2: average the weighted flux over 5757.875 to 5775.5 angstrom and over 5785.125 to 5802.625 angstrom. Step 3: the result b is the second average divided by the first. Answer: 0.98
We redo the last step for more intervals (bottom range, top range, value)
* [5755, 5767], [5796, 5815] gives 0.99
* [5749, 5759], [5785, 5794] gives 1.01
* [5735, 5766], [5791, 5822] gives 1.00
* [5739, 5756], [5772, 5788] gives 1.03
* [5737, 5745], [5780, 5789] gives 0.98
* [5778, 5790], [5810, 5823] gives 1.02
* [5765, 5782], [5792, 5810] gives 0.97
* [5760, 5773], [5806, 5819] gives 0.99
